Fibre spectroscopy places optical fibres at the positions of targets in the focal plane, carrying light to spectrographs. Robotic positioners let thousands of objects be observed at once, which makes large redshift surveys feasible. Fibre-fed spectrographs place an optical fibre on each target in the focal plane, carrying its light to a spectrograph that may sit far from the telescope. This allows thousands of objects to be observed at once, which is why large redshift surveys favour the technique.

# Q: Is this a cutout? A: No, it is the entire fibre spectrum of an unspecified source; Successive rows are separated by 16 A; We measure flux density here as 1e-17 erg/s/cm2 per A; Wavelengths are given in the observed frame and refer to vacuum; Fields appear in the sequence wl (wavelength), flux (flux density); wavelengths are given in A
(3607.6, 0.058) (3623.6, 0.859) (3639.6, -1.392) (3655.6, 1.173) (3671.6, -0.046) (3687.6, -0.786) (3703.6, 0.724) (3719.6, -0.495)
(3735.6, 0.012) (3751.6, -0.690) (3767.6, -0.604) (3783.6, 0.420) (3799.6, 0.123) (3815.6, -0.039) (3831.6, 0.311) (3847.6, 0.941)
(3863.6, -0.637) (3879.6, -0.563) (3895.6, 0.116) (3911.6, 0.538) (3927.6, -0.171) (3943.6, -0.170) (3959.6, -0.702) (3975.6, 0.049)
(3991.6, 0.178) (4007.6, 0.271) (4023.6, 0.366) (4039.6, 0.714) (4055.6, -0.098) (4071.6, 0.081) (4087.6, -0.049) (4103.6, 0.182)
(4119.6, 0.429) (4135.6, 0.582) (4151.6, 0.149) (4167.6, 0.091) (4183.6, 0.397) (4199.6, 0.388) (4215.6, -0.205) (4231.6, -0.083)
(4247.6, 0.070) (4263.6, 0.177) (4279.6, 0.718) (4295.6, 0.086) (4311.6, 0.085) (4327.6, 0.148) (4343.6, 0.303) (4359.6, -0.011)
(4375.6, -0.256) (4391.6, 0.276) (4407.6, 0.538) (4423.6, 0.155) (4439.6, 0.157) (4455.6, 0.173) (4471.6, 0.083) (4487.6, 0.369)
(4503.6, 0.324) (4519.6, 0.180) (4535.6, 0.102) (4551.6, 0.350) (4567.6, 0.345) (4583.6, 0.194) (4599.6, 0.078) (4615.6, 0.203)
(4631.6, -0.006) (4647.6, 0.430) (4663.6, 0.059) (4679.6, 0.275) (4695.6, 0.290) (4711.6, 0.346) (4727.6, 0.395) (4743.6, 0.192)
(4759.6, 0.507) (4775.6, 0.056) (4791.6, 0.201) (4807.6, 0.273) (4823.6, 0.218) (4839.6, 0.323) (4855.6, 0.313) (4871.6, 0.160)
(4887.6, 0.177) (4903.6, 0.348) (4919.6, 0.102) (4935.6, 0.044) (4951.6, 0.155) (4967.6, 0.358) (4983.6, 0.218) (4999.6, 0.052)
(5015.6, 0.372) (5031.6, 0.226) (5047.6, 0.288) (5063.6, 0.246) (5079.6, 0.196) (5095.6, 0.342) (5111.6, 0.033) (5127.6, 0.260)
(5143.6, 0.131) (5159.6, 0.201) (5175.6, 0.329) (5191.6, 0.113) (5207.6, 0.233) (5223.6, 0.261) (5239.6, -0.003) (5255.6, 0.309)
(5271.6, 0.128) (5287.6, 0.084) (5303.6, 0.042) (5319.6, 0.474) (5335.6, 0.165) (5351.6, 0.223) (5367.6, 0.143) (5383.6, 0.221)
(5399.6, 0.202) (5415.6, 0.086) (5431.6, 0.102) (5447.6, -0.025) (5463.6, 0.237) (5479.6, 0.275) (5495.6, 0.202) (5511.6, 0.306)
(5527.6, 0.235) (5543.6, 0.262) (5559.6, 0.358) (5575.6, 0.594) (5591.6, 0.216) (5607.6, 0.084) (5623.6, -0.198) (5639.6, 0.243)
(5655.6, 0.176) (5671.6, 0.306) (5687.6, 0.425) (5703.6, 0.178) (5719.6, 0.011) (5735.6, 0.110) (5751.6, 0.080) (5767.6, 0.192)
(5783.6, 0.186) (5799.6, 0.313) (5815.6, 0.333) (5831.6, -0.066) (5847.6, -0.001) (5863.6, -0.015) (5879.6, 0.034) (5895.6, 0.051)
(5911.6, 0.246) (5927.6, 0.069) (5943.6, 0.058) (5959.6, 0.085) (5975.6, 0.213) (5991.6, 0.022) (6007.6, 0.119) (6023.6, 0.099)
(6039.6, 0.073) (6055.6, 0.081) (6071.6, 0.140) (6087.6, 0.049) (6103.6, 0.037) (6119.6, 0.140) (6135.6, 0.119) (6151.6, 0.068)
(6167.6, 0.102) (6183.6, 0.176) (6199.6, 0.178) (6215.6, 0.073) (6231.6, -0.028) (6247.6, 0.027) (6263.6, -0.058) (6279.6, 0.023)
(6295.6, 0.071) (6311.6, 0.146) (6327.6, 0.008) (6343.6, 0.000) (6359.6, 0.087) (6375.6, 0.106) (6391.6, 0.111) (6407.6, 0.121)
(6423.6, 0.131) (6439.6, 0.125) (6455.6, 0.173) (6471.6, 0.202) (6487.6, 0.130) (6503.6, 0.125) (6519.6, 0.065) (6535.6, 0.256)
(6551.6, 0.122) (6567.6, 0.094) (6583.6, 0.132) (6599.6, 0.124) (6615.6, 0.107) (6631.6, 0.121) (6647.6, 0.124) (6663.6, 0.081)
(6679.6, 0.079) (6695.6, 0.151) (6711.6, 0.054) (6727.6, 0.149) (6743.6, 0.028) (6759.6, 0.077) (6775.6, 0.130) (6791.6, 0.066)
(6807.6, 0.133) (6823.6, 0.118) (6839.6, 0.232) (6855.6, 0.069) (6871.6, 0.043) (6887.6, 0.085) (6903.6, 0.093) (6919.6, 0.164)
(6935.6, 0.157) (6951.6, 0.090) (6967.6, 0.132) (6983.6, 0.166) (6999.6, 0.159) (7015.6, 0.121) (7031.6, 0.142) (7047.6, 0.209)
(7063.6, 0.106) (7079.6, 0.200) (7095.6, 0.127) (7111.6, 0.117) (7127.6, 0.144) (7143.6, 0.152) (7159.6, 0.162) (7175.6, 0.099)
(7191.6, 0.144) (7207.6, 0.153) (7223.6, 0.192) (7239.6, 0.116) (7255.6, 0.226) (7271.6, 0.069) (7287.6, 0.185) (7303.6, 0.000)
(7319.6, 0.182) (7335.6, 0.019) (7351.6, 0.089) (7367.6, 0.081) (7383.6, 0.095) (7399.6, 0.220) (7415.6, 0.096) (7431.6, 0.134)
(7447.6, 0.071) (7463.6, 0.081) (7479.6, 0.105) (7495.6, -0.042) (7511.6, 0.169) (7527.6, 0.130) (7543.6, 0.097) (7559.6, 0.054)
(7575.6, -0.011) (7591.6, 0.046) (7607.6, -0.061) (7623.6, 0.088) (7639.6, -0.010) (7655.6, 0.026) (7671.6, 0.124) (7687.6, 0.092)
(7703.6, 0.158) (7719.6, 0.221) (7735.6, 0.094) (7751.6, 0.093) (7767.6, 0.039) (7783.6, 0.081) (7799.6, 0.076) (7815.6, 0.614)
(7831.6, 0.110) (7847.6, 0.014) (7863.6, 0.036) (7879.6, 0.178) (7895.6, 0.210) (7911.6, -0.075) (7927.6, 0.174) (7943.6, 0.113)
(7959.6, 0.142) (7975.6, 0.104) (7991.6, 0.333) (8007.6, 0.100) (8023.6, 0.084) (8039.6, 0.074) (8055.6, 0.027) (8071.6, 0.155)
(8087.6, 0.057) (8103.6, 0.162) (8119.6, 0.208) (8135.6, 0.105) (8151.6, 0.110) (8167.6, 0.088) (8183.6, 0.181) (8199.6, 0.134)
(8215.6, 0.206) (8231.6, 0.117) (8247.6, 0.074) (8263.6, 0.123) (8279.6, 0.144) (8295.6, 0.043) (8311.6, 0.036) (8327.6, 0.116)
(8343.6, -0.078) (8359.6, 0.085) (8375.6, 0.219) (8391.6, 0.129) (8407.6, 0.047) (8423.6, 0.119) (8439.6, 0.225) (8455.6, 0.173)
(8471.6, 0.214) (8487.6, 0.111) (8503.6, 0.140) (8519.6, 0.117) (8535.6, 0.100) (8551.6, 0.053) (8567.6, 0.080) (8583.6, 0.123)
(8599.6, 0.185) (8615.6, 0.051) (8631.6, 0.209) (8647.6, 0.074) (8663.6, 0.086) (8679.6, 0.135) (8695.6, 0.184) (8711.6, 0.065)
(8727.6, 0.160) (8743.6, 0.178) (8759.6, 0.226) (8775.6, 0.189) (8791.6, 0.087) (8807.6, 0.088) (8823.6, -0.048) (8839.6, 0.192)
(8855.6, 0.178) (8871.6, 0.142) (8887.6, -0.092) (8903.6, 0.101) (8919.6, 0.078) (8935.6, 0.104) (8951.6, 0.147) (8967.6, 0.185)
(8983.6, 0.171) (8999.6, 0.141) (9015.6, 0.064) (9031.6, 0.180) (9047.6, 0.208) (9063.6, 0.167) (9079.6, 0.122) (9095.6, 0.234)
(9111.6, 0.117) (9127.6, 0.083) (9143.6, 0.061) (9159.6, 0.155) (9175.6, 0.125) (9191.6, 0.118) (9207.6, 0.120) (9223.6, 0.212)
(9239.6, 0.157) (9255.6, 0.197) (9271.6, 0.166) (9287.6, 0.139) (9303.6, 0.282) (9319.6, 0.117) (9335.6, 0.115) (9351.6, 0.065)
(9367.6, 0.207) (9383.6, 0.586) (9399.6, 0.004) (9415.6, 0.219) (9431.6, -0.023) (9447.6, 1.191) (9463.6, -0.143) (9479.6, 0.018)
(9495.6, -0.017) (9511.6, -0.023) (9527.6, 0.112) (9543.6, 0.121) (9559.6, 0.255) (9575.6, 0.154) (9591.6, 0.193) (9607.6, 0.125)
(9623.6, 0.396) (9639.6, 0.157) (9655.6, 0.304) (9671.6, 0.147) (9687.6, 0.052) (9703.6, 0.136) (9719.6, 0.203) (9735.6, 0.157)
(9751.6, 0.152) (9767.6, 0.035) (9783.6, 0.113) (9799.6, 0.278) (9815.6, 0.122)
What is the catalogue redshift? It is 1.10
